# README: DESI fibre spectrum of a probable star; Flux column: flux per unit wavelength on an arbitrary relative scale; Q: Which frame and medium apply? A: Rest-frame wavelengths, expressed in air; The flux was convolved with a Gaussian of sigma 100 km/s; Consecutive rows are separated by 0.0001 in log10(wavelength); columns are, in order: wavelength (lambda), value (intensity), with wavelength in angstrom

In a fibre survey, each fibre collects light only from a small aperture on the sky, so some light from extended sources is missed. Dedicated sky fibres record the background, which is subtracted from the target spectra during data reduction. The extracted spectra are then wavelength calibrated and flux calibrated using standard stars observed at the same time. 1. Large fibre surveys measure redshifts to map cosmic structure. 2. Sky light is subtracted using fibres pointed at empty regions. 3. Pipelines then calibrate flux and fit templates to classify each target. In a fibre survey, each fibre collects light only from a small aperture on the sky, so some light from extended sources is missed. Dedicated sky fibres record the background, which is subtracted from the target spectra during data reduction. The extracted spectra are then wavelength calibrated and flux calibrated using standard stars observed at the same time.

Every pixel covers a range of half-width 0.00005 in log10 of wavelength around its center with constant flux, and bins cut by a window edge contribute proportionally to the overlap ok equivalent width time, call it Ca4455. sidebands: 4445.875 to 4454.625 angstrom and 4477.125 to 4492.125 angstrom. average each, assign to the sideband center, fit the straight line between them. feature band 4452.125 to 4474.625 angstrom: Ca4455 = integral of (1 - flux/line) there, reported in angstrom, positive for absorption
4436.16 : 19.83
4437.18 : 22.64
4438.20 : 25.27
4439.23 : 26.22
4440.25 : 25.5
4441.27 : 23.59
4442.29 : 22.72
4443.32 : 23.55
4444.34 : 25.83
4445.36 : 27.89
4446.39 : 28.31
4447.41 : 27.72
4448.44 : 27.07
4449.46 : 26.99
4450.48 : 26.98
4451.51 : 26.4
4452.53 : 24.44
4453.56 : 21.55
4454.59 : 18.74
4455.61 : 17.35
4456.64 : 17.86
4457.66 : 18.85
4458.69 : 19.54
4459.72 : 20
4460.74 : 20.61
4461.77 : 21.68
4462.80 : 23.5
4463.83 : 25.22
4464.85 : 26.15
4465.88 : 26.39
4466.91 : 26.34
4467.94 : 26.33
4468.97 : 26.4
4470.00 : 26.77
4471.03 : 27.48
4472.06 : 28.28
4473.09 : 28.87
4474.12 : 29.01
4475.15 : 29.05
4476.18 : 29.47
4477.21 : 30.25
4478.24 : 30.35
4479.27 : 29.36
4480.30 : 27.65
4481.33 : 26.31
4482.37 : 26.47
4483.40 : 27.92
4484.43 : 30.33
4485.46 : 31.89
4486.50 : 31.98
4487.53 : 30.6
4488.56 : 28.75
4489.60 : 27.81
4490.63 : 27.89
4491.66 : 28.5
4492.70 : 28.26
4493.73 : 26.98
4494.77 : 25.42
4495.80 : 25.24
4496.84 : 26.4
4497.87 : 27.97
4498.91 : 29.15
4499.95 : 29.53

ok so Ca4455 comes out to 2.8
